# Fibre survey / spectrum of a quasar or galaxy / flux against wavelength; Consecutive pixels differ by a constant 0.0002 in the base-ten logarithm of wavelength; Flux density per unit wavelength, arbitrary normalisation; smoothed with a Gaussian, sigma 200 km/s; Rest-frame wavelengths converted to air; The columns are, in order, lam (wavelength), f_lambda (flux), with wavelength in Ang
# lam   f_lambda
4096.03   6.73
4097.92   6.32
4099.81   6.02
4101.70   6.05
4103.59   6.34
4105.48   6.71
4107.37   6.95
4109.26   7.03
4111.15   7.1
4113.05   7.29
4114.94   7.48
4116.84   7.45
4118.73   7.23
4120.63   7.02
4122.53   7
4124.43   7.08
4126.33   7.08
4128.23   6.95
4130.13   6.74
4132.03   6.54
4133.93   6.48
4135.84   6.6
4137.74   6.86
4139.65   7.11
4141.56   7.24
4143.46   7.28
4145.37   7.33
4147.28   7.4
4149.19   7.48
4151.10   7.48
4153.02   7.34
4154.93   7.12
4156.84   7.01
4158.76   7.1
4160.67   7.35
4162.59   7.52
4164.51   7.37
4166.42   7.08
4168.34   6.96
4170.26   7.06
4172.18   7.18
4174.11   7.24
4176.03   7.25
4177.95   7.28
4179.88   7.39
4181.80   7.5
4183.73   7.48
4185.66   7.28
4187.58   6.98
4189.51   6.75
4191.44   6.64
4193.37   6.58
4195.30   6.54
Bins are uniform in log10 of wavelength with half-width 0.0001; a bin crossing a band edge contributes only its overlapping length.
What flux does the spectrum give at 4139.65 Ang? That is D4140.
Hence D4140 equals 7.11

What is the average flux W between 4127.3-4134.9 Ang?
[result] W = 6.68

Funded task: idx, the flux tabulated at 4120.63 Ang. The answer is 7.02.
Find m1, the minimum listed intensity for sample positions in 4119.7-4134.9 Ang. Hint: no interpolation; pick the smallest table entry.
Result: 6.48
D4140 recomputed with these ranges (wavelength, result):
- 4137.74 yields 6.86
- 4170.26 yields 7.06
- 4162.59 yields 7.52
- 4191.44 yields 6.64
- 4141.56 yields 7.24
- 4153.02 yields 7.34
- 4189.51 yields 6.75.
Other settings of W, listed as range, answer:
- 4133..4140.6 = 6.76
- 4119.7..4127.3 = 7.04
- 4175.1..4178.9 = 7.27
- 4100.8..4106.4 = 6.37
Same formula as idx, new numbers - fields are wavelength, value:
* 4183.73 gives 7.48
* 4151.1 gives 7.48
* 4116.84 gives 7.45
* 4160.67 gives 7.35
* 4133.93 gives 6.48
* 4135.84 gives 6.6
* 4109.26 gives 7.03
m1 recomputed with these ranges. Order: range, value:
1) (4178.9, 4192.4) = 6.64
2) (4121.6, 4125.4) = 7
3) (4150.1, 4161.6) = 7.01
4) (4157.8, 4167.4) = 7.08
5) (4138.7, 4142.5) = 7.11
